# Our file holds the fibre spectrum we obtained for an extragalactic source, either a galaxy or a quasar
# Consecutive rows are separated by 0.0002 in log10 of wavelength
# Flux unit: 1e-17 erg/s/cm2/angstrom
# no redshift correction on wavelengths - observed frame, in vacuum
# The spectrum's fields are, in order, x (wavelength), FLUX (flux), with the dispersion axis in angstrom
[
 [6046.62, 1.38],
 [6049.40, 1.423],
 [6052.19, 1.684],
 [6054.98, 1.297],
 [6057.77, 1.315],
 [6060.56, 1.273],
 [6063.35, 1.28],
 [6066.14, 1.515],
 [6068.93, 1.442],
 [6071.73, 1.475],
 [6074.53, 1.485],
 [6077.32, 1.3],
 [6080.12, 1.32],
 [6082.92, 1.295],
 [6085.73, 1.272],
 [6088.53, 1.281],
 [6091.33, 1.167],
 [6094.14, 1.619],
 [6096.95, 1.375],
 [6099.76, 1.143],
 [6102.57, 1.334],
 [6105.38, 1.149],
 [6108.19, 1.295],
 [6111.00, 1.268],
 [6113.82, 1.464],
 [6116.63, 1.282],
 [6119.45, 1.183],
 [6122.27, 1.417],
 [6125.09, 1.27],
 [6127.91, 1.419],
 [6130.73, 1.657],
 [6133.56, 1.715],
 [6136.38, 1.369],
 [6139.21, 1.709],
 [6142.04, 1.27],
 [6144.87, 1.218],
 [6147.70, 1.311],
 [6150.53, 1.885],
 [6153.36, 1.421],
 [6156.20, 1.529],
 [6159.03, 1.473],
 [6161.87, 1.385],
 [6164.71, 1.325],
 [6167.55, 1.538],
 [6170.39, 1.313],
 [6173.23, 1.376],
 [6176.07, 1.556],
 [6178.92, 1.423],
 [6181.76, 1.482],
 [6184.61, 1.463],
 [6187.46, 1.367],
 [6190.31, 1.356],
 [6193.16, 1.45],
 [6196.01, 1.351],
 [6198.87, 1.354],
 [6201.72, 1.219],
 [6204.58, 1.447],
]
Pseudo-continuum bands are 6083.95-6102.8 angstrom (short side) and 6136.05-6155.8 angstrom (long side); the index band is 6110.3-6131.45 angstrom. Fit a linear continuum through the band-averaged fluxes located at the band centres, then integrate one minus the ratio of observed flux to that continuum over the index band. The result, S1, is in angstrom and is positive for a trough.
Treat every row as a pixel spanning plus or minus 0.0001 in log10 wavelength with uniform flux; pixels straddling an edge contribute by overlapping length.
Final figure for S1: 0.4 angstrom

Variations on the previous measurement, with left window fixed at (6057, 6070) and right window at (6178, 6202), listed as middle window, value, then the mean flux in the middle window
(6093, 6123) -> 1.3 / 1.32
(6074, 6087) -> 0.4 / 1.32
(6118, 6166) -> -2.2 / 1.44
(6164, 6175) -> -0.1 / 1.4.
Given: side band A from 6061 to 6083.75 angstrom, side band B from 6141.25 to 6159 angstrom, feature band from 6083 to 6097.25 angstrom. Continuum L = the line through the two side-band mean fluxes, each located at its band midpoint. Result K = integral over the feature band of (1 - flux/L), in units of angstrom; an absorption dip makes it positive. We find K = 0.7 angstrom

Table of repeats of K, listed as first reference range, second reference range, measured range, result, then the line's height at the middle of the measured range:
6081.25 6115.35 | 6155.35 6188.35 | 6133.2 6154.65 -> -1.4 angstrom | 1.39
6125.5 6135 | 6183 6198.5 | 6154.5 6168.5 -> 0.3 angstrom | 1.48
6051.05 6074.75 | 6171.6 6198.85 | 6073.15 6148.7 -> 3.2 angstrom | 1.42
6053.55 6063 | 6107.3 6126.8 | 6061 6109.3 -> -1.3 angstrom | 1.3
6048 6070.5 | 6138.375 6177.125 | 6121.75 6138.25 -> -0.6 angstrom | 1.43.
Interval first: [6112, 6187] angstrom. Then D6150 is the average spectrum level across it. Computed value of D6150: 1.44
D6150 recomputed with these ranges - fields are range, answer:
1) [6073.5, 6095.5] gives 1.34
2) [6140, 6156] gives 1.44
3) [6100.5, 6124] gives 1.29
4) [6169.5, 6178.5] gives 1.42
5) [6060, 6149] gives 1.36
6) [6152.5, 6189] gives 1.43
